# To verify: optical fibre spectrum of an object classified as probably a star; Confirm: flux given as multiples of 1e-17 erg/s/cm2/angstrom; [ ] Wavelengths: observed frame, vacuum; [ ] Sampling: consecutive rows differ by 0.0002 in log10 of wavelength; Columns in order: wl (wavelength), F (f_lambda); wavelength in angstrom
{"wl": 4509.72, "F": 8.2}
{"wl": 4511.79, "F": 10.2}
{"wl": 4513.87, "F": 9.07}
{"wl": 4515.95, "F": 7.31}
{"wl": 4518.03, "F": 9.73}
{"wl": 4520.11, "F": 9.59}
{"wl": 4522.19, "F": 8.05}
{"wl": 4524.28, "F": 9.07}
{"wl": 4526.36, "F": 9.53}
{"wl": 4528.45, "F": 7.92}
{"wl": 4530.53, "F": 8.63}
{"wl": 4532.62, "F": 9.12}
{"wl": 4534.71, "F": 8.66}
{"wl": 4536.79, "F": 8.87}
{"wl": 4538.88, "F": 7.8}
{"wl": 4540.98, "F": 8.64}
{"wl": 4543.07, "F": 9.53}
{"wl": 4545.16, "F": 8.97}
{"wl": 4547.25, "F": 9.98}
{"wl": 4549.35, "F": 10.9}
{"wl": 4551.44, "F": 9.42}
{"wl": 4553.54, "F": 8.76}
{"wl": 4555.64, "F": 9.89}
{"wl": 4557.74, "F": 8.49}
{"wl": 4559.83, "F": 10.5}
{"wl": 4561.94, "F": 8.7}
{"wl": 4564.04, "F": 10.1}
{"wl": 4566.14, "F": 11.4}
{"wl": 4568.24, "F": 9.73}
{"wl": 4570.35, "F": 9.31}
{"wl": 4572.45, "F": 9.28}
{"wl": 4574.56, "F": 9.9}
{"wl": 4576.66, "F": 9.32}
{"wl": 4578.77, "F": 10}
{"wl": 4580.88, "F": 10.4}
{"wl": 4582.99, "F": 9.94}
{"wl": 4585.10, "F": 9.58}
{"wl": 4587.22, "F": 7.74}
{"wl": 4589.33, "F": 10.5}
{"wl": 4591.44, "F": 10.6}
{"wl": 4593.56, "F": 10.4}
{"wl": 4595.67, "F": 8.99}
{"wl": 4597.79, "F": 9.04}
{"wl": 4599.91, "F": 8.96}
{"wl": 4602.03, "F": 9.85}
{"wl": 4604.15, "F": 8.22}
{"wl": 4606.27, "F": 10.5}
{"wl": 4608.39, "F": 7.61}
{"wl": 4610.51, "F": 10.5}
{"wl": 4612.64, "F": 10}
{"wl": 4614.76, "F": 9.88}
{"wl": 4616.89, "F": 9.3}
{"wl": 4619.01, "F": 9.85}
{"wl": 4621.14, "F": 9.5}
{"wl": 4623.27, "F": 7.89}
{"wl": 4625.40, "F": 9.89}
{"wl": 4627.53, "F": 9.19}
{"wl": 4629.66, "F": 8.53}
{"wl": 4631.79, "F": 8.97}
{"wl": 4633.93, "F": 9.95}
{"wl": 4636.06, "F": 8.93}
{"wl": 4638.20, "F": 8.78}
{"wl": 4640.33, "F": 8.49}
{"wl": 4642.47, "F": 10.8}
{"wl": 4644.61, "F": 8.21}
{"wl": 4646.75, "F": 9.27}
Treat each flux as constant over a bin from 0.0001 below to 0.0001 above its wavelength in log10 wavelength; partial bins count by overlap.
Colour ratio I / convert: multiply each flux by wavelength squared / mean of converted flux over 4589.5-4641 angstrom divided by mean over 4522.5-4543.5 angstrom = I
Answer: 1.11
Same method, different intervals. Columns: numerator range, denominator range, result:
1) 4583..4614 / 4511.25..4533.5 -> 1.10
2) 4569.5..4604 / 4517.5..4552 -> 1.08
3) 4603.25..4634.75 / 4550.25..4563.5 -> 1.02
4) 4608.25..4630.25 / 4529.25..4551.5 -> 1.06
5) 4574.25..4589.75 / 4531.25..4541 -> 1.14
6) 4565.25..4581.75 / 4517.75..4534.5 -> 1.14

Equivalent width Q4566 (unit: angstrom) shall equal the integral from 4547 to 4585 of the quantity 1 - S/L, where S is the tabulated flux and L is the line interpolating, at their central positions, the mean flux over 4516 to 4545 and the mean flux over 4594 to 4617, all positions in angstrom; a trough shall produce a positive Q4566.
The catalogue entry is -2.9 angstrom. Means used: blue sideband 8.81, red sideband 9.38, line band 9.77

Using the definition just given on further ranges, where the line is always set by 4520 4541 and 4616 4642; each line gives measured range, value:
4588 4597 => -1.0 angstrom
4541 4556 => -1.4 angstrom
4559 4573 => -1.6 angstrom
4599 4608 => -0.2 angstrom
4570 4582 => -1.1 angstrom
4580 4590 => -0.7 angstrom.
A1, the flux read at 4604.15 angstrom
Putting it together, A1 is 8.22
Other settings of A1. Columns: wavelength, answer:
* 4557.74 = 8.49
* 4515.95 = 7.31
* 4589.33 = 10.5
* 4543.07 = 9.53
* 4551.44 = 9.42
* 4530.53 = 8.63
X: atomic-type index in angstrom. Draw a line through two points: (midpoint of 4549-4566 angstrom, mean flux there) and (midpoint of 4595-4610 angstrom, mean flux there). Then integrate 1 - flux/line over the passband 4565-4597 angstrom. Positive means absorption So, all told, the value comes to -1.6 angstrom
